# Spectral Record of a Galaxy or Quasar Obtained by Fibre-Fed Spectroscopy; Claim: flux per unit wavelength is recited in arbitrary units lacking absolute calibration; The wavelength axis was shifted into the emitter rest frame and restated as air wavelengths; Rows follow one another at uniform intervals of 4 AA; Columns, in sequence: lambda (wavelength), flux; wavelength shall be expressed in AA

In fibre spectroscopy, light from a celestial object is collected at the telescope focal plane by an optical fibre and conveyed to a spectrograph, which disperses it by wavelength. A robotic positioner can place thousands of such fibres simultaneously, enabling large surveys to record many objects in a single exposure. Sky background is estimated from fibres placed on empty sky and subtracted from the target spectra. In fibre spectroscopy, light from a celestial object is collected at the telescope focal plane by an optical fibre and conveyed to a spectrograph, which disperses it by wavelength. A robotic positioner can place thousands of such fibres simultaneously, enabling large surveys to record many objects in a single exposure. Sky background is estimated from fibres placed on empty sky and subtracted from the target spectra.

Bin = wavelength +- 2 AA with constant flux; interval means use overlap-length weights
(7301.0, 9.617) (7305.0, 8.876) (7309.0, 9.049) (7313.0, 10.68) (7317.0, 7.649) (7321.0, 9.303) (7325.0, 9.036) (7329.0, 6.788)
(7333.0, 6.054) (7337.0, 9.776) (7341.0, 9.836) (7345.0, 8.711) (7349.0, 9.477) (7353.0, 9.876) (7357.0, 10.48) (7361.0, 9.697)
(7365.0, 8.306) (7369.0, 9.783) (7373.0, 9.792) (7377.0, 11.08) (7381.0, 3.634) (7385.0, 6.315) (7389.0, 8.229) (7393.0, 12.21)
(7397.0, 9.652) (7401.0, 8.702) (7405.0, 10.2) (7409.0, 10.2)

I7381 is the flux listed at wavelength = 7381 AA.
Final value 3.634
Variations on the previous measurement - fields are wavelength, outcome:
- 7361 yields 9.697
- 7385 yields 6.315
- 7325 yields 9.036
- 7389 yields 8.229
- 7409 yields 10.2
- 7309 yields 9.049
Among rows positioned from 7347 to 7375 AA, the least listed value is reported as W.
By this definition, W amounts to 8.306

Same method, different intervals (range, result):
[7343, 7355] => 8.711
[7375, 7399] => 3.634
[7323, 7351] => 6.054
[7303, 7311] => 8.876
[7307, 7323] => 7.649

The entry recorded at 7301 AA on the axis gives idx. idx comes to 9.617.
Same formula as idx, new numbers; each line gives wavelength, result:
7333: 6.054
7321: 9.303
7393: 12.21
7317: 7.649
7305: 8.876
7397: 9.652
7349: 9.477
